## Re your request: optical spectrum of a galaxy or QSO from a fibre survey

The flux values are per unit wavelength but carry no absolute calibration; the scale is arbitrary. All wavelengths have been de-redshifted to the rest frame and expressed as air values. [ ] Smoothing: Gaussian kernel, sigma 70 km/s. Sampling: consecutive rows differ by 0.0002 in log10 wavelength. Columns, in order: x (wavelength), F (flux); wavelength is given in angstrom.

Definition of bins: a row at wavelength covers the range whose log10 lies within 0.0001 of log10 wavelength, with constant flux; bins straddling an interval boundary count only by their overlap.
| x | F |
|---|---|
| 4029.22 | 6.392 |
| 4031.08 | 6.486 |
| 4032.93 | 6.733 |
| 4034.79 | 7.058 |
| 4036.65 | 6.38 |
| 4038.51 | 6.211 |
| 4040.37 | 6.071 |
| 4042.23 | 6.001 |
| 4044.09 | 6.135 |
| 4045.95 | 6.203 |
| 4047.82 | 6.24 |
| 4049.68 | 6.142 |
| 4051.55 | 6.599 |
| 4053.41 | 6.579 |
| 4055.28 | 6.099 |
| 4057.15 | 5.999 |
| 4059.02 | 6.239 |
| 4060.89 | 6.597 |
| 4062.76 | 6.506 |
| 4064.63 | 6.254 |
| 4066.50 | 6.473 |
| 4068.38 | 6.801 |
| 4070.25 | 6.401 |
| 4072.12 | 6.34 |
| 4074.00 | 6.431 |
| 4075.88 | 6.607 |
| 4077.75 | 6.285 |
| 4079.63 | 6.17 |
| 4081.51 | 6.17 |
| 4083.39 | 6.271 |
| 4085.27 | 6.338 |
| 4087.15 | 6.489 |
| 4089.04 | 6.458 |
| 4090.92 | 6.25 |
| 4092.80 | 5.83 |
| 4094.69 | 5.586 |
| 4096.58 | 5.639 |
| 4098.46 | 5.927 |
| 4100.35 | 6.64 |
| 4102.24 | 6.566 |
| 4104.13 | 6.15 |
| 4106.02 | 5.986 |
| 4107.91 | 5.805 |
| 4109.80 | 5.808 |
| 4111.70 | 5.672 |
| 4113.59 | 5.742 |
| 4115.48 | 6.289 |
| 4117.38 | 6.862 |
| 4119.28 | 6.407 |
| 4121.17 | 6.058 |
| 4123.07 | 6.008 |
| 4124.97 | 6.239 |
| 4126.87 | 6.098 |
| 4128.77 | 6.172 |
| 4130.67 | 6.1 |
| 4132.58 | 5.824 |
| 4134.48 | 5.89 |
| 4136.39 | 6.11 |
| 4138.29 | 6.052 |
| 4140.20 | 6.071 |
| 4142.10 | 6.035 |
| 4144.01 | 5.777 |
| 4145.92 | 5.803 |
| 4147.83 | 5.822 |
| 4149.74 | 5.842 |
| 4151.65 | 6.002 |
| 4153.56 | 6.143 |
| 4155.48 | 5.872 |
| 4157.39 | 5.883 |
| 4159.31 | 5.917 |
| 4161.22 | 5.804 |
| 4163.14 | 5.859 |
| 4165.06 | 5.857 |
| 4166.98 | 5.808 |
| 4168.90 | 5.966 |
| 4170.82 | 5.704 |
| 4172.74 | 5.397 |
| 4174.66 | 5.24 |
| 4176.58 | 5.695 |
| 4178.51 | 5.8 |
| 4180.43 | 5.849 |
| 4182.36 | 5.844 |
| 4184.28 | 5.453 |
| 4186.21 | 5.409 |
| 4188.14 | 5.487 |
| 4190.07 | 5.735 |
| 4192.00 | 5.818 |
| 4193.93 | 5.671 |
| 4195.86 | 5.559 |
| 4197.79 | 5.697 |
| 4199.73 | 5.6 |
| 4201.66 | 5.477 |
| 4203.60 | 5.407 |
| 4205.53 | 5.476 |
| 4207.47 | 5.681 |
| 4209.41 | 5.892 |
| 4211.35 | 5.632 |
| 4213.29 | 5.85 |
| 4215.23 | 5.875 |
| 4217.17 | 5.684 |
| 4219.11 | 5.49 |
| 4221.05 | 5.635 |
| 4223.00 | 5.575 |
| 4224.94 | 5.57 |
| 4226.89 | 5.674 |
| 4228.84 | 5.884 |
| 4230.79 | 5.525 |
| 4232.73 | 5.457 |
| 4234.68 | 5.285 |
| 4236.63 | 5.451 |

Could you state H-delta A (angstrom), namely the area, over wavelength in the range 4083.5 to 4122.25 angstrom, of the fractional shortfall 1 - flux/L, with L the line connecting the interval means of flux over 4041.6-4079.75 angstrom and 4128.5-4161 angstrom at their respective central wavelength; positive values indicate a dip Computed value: 0.1 angstrom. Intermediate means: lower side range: 6.35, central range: 6.13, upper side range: 5.95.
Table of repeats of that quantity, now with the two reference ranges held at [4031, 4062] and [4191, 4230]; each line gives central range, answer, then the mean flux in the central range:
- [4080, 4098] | 0.15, 6.11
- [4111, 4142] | -0.50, 6.1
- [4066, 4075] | -0.37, 6.49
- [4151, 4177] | 0.24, 5.8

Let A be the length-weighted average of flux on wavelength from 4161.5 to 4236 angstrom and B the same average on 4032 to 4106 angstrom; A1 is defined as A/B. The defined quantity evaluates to 0.90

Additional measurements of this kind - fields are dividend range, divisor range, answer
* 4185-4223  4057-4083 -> 0.88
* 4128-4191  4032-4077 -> 0.91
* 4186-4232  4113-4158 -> 0.93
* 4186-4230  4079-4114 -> 0.93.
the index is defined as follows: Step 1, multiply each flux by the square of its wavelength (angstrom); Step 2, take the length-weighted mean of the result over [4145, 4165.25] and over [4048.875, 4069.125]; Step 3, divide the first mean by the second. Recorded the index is 1.0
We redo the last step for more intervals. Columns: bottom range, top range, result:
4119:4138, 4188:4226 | 0.96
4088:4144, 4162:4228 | 0.97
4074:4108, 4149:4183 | 0.97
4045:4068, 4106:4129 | 0.99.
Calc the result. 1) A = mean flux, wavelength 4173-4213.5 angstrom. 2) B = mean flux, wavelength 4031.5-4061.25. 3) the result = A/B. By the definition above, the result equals 0.9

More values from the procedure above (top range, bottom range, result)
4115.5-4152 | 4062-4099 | 0.97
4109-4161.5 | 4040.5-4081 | 0.95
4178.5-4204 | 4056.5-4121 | 0.90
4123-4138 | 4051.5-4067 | 0.95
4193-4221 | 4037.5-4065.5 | 0.90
